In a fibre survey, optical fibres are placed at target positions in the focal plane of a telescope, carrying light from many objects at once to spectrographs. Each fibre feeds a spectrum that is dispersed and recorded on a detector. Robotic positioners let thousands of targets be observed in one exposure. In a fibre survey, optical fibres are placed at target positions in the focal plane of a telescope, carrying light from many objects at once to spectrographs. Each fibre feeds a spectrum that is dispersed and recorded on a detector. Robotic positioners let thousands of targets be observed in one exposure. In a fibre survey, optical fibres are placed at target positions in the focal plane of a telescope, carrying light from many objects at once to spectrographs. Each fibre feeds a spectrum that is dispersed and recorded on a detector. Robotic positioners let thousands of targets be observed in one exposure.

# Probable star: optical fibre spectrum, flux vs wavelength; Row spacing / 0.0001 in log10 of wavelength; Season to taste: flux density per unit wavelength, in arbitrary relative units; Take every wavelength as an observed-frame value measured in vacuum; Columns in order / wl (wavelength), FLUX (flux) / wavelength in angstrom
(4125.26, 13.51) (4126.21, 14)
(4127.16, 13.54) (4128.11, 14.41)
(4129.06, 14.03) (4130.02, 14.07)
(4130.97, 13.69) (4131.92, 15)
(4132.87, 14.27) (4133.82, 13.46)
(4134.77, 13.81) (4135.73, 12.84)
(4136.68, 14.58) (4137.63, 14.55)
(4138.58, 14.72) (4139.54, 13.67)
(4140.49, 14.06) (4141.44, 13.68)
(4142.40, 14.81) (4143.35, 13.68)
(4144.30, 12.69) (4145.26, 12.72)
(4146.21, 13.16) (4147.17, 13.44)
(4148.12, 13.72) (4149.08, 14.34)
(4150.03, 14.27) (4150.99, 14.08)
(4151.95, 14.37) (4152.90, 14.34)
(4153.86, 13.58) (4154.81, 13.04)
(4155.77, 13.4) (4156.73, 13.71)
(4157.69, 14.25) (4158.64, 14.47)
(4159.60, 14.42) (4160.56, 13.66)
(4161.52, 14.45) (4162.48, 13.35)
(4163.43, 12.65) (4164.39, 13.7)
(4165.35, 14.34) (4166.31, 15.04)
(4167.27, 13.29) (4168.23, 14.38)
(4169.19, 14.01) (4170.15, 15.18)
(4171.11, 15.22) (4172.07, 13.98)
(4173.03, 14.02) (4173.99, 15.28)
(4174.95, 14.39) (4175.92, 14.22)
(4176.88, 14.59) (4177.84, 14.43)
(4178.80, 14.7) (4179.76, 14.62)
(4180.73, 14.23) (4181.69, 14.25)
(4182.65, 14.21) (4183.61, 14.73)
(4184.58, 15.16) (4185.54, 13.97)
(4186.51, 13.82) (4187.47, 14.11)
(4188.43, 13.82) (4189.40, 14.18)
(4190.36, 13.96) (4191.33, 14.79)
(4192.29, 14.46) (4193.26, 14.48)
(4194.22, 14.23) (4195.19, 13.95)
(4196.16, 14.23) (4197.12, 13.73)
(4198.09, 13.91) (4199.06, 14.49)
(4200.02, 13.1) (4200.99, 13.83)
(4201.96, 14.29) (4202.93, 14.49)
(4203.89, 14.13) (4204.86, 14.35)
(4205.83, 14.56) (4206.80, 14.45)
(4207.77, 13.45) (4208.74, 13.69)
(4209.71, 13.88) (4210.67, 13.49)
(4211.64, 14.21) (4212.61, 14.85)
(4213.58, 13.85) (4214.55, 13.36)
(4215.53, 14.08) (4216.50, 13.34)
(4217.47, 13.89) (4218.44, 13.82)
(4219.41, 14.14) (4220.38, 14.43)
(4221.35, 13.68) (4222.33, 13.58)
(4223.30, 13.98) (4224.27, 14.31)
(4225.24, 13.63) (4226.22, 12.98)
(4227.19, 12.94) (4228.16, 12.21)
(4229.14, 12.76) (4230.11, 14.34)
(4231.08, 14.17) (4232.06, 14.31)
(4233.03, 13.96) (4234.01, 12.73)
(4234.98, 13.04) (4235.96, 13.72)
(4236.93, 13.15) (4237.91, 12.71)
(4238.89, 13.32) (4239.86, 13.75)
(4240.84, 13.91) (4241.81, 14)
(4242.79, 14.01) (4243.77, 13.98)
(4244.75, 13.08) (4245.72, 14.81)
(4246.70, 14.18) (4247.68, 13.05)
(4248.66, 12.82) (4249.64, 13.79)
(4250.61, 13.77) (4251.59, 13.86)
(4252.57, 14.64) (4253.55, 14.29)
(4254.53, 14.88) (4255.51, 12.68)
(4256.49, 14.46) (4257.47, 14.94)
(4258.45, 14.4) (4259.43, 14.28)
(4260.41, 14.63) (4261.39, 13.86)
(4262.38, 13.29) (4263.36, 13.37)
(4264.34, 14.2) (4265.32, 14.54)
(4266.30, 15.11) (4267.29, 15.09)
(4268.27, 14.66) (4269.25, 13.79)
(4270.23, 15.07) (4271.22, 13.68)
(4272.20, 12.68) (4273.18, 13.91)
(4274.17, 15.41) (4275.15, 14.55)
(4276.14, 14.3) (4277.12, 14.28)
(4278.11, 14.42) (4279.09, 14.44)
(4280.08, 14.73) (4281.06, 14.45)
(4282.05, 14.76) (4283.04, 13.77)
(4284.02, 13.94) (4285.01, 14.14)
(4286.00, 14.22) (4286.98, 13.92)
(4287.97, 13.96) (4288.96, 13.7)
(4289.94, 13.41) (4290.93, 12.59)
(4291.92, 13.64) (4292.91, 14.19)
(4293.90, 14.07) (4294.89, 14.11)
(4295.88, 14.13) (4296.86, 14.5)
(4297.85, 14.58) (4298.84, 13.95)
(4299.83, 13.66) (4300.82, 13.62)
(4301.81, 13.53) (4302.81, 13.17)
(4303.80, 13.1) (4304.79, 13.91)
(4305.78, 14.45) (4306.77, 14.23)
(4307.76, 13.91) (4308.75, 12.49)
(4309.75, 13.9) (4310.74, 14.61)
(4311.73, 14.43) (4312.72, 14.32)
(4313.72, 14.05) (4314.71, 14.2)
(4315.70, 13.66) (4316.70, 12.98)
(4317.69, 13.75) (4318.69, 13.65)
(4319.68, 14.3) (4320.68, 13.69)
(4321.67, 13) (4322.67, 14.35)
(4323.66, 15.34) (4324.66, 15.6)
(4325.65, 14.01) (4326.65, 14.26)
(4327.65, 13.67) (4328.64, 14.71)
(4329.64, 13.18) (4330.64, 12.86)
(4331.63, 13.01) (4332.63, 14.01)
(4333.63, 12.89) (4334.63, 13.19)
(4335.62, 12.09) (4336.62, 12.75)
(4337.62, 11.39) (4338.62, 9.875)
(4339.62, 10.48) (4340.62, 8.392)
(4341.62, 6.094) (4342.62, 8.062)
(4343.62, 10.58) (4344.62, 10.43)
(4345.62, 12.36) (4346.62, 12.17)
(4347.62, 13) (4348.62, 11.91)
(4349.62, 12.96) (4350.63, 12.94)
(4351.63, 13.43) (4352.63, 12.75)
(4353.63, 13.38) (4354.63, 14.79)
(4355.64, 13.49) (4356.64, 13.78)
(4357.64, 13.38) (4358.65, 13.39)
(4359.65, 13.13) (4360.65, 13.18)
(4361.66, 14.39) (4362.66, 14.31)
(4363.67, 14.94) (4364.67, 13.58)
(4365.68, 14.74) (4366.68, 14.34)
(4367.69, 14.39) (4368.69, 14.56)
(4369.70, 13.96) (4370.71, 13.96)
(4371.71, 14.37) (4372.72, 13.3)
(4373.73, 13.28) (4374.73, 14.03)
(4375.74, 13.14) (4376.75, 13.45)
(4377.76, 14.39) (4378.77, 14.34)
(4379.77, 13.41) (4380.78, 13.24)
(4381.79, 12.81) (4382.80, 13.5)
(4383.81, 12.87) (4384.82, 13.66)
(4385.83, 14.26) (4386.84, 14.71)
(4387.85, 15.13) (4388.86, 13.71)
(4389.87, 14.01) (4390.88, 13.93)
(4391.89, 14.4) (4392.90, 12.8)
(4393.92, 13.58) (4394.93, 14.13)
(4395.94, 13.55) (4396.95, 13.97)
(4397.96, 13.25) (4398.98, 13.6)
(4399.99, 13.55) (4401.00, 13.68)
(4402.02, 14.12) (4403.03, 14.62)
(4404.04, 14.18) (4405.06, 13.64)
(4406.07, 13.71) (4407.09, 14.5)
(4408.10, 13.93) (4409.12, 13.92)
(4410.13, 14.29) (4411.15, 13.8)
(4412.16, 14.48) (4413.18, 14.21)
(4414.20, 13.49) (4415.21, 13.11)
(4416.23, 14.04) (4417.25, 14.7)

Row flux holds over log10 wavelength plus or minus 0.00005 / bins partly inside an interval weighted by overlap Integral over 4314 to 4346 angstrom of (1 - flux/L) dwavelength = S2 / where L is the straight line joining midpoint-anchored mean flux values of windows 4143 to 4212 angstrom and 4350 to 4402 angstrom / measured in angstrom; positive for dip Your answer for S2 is 2.9 angstrom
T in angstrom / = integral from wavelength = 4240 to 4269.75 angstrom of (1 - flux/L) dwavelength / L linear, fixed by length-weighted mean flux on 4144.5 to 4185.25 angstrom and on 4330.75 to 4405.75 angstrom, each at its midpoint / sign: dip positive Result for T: -0.8 angstrom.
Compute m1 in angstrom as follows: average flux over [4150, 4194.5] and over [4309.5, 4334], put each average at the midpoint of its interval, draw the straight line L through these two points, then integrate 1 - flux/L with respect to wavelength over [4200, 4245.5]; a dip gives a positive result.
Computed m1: 1.2 angstrom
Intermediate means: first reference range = 14.2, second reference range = 13.9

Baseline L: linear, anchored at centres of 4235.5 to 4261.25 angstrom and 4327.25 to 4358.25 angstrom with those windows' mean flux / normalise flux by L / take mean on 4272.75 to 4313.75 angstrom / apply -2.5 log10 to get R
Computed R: -0.08 mag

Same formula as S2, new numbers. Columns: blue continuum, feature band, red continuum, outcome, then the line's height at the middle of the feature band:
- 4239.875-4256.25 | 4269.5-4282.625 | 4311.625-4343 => -0.8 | 13.5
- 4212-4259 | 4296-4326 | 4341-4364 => -2.3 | 13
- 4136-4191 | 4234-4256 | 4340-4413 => 0.2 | 13.8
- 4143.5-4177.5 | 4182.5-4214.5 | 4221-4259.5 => -0.6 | 13.9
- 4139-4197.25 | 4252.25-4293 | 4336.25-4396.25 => -1.8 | 13.6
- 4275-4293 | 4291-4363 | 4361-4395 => 4.2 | 14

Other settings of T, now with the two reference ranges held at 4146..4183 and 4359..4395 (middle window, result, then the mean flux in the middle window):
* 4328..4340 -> 1.2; 12.6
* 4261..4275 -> -0.2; 14.2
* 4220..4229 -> 0.4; 13.5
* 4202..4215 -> 0.0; 14.1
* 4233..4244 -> 0.4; 13.5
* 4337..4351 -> 3.2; 10.8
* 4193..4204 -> 0.0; 14.1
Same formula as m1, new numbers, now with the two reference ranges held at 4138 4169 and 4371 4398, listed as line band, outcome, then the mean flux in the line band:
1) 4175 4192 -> -0.61 angstrom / 14.3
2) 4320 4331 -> -0.23 angstrom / 14.1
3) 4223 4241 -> 0.48 angstrom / 13.5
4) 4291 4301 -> -0.14 angstrom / 14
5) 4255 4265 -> -0.15 angstrom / 14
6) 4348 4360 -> 0.43 angstrom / 13.3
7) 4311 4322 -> -0.05 angstrom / 13.9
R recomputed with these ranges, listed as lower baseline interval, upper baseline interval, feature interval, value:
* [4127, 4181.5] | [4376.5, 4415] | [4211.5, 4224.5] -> 0.004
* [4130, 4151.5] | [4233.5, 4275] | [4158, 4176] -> -0.025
